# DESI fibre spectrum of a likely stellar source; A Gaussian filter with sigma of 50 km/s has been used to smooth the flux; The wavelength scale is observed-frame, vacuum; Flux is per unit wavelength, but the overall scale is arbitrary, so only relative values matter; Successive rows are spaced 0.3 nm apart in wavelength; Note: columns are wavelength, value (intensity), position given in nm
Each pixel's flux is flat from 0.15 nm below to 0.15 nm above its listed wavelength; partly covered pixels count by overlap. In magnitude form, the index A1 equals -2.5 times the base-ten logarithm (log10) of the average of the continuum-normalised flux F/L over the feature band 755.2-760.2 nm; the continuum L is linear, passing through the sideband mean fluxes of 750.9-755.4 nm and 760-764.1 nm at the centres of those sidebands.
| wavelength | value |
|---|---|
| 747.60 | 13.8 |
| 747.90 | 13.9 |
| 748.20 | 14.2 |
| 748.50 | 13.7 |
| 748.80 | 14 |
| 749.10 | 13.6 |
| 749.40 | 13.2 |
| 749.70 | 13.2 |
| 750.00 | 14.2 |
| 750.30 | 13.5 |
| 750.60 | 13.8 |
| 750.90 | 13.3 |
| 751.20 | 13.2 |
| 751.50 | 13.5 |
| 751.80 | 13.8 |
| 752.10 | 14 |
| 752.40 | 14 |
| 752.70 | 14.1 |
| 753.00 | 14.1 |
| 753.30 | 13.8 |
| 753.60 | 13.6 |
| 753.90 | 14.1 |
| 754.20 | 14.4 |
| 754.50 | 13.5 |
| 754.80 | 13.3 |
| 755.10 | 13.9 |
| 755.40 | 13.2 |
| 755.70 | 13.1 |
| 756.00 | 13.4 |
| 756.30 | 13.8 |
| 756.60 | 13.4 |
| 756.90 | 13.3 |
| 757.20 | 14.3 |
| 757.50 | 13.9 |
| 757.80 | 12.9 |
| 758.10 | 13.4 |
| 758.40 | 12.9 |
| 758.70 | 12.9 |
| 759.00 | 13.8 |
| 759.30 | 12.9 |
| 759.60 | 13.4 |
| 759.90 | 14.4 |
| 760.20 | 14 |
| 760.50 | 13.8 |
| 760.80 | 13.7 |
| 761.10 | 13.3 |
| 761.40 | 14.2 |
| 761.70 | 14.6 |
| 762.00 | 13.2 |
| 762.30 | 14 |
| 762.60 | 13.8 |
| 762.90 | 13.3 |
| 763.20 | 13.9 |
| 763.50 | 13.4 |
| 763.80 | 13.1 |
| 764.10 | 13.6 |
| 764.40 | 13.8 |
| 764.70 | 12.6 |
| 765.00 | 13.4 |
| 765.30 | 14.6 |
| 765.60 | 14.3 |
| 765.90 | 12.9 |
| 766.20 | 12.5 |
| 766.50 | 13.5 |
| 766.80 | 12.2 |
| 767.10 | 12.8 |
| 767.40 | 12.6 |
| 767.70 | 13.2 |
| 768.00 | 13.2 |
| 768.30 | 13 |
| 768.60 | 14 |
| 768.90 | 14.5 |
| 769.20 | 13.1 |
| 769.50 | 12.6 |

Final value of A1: 0.02 mag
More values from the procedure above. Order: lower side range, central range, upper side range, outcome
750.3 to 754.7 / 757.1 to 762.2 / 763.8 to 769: -0.01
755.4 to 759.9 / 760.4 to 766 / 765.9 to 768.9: -0.04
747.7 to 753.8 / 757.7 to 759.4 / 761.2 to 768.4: 0.03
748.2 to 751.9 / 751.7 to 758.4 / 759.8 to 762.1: 0.01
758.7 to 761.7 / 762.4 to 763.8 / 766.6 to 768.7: -0.01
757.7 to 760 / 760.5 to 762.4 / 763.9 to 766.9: -0.04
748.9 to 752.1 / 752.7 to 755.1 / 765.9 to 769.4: -0.03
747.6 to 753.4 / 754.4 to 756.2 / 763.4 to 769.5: 0.02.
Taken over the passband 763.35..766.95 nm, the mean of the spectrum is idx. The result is 13.3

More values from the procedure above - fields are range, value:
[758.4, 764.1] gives 13.6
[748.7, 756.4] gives 13.7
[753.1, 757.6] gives 13.7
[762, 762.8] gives 13.7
